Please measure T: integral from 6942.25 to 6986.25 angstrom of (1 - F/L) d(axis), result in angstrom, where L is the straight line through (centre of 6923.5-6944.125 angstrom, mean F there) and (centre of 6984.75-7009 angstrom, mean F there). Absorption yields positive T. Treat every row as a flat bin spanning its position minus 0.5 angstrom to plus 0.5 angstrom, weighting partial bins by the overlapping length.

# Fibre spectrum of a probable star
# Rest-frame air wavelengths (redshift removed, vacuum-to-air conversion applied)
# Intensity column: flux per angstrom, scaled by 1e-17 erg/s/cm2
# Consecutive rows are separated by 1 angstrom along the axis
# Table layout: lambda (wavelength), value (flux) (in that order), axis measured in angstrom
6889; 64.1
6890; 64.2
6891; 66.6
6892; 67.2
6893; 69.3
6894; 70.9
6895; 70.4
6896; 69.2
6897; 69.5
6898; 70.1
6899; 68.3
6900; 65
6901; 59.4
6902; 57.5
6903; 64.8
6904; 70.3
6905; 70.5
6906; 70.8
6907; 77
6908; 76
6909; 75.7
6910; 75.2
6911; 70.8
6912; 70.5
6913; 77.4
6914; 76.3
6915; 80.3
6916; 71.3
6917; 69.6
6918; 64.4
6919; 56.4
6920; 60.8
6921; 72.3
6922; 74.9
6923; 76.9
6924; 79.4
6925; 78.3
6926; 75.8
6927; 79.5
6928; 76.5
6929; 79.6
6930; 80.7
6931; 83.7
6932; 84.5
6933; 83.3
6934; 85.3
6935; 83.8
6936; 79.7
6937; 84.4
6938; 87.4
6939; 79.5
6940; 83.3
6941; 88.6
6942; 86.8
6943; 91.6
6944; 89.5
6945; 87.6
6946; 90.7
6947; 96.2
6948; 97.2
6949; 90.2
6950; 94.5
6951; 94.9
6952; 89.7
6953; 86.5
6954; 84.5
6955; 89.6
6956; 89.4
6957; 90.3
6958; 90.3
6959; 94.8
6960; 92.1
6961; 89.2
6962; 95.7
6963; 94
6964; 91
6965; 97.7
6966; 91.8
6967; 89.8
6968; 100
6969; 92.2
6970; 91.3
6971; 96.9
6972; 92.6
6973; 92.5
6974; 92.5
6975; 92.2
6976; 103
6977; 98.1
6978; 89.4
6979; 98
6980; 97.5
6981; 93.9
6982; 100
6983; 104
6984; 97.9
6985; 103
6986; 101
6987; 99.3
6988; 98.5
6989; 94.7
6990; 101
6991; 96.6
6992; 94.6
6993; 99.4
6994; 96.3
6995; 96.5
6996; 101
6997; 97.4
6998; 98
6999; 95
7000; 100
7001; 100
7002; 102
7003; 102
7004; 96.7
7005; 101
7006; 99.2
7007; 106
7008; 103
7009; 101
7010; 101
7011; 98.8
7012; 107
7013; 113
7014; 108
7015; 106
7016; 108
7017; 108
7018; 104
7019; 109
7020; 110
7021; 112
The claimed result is -1.43 angstrom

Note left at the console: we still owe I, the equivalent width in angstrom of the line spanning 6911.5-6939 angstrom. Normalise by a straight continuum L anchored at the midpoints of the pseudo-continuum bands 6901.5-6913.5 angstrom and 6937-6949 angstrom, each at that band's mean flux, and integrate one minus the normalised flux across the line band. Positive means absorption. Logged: 1.1 angstrom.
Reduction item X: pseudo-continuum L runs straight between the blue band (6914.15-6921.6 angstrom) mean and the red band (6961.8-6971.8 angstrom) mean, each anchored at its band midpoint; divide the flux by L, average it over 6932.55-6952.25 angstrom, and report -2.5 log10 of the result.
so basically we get -0.090 mag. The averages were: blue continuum 68.4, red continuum 93.9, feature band 88.2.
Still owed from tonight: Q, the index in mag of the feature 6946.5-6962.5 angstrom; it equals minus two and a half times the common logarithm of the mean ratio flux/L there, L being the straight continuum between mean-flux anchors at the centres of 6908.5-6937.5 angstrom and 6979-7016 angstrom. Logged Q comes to -0.06 mag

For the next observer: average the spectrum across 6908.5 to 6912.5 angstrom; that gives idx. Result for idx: 73.1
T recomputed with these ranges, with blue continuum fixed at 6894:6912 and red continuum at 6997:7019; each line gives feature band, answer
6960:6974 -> -0.6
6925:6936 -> -0.4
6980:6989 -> -0.4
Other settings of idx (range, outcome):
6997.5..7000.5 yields 97.7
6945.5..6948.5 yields 94.7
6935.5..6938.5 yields 83.8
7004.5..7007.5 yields 102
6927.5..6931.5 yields 80.1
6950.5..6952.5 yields 92.3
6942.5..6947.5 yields 91.1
